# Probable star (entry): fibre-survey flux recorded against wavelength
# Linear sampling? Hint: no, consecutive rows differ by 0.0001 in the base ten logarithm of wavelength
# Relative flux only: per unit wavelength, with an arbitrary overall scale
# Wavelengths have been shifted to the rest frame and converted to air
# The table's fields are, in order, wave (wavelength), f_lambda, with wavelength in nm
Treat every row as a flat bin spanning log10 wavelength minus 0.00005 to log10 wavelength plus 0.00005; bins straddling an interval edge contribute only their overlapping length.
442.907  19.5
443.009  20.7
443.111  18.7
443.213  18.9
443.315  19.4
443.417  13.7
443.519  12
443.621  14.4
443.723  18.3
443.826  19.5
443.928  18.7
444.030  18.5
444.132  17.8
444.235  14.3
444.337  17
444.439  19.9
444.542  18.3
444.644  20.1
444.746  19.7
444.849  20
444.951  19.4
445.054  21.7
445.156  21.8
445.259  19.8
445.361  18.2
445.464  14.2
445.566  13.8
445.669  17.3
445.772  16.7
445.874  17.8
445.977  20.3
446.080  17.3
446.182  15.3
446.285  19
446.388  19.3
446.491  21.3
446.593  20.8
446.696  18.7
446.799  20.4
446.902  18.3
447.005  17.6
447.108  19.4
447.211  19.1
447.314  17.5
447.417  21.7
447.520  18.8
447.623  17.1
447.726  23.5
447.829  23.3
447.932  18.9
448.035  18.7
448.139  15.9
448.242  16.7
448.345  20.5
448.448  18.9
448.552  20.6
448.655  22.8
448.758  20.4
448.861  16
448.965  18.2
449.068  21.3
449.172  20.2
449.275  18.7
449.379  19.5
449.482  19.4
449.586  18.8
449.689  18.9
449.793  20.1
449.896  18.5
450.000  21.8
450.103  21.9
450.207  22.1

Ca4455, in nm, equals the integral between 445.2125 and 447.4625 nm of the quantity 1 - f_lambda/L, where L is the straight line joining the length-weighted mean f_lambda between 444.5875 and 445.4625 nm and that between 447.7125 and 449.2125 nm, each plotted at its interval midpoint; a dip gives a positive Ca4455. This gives 0.15 nm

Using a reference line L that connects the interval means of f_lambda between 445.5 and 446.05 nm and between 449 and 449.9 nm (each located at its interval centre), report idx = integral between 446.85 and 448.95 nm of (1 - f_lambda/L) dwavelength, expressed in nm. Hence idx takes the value -0.09 nm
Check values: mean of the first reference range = 17.1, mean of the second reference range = 19.5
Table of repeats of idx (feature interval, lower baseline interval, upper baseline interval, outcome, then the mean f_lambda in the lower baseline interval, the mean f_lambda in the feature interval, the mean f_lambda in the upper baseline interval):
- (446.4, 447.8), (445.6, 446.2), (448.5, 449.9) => -0.11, 17.5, 19.6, 19.6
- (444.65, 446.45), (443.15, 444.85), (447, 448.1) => 0.01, 17.6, 18.4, 19.6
